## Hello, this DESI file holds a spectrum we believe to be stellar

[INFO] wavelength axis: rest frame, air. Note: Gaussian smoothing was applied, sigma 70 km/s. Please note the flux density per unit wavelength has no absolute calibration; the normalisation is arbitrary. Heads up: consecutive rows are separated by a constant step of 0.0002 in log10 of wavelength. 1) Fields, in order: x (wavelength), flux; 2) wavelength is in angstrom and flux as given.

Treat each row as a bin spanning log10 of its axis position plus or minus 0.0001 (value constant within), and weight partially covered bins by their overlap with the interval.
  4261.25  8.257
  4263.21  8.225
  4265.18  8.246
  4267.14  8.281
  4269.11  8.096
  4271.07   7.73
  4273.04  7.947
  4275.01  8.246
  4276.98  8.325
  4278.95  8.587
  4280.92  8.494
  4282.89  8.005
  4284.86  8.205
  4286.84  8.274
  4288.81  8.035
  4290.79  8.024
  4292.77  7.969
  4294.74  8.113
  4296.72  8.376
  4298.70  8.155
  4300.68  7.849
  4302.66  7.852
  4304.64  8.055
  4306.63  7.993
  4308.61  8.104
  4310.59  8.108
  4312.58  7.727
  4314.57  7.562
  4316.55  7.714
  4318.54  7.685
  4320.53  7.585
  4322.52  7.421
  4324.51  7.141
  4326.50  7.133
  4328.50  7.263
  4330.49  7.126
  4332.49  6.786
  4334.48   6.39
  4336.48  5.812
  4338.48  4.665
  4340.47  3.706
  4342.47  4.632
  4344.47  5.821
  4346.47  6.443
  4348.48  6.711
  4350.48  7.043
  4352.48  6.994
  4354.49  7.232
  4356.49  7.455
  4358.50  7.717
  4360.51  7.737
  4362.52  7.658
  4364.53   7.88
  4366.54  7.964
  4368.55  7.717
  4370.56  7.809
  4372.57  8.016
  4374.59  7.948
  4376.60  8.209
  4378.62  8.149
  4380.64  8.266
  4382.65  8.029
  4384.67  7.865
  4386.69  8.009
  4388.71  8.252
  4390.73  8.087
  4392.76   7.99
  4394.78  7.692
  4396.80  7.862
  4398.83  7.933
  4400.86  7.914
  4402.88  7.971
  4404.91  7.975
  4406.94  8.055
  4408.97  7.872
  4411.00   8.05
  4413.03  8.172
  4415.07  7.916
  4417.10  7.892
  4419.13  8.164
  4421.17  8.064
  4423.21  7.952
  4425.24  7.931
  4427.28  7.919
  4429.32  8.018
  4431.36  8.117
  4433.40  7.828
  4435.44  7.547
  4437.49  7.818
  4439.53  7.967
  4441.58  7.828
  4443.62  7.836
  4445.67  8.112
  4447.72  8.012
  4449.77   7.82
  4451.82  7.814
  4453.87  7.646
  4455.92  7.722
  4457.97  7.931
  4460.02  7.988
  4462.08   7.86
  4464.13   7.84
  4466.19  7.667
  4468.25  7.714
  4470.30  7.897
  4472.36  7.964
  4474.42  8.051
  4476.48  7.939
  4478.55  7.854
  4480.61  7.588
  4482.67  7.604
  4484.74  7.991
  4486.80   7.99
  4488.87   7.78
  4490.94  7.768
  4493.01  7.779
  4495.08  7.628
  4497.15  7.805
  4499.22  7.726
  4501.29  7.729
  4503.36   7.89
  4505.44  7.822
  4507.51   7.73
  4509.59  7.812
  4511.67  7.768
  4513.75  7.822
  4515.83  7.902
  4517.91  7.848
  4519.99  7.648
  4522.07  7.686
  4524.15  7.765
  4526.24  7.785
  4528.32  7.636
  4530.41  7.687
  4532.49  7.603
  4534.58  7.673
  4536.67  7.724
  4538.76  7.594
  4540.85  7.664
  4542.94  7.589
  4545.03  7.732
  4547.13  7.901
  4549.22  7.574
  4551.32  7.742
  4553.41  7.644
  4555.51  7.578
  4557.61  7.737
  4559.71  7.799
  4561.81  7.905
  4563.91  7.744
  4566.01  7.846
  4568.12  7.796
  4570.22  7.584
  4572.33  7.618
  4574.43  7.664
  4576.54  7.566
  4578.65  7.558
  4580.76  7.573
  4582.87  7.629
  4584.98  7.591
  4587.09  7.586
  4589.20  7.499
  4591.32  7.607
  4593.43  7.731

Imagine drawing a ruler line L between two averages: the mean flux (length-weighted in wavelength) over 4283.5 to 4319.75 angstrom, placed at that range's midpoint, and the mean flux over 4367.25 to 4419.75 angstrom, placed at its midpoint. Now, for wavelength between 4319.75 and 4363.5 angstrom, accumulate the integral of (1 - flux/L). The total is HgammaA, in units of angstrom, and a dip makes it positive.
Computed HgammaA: 7.3 angstrom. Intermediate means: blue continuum 7.99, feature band 6.65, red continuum 7.99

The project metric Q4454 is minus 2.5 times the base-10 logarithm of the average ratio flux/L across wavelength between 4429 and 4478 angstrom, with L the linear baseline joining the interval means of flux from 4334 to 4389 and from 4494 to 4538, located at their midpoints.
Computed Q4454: -0.05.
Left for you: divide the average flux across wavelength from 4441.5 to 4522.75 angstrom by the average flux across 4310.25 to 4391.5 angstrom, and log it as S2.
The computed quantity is 1.08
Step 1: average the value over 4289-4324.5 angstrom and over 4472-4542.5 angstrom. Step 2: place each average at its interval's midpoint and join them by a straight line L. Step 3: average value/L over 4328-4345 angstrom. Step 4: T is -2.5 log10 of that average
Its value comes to 0.34 mag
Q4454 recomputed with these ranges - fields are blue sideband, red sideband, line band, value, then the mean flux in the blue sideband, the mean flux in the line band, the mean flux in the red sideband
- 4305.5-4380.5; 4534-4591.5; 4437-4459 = -0.065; 7.18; 7.87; 7.67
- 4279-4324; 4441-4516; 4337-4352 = 0.372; 7.97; 5.63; 7.83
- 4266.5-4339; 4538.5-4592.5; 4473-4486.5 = -0.023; 7.71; 7.85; 7.67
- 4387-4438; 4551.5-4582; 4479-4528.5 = 0.003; 7.96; 7.77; 7.69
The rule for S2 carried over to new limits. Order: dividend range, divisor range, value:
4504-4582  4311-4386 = 1.07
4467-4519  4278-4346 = 1.06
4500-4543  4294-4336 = 1.02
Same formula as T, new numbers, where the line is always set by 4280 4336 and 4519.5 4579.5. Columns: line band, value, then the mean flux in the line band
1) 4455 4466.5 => -0.020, 7.85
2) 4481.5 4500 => -0.012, 7.78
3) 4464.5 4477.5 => -0.023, 7.87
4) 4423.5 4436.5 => -0.026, 7.9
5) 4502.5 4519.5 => -0.016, 7.81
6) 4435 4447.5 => -0.022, 7.87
